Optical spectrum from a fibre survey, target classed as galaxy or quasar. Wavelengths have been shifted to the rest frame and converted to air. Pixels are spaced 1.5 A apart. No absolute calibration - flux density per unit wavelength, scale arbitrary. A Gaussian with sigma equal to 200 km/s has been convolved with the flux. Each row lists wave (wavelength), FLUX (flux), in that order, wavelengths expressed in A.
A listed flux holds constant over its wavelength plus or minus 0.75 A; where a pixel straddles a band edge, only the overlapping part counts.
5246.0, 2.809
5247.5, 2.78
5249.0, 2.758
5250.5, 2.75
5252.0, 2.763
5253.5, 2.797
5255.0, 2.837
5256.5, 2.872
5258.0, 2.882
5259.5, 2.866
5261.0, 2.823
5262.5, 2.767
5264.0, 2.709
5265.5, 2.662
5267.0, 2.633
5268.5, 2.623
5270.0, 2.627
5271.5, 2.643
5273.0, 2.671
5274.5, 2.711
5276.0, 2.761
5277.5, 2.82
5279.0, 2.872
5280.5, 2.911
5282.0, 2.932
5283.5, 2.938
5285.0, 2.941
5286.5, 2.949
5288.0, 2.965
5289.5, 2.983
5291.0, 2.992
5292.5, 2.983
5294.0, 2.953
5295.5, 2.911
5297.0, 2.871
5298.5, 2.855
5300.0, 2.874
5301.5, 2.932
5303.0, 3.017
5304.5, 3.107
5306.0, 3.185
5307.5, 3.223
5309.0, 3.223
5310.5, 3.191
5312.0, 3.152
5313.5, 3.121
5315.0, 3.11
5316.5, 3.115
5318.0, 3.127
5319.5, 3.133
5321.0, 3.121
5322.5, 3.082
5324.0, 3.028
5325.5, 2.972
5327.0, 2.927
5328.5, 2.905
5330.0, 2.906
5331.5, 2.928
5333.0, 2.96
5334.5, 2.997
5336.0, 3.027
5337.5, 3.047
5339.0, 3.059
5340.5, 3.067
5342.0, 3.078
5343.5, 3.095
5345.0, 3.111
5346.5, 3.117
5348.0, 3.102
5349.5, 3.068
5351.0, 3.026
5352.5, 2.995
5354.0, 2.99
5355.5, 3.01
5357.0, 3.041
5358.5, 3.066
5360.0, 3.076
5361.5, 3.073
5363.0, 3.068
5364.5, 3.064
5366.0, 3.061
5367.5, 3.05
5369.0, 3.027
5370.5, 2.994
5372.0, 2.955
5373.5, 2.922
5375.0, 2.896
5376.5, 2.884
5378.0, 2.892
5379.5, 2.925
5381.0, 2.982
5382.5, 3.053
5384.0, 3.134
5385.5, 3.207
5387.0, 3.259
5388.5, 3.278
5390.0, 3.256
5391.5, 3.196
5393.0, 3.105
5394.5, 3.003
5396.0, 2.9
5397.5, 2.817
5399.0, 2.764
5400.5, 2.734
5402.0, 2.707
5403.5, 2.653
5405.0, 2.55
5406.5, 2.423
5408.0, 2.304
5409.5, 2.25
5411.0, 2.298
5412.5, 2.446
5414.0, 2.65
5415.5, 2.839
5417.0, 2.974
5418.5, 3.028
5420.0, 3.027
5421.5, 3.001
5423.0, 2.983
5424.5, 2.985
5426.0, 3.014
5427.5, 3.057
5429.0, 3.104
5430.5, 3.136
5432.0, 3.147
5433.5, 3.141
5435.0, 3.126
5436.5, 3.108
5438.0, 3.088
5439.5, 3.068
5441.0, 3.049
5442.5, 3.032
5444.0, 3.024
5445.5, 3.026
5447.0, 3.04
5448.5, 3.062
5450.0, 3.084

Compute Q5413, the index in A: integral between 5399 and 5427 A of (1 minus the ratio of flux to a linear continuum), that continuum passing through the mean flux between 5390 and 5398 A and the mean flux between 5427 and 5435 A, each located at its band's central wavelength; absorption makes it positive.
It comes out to 3.3 A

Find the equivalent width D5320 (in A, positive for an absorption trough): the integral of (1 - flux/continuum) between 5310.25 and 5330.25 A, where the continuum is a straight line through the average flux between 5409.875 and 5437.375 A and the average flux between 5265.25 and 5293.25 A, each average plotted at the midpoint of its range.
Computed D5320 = -1.5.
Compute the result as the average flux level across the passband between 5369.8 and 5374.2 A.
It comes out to 2.96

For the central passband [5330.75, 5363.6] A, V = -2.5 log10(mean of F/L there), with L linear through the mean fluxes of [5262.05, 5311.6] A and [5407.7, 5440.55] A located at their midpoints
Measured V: -0.05 mag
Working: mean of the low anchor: 2.89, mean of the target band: 3.05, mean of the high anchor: 2.91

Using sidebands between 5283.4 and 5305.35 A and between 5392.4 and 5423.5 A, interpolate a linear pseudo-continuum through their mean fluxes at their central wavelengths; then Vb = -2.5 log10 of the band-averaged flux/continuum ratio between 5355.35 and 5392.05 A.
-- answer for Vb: -0.10 mag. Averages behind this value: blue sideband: 2.95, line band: 3.05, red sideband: 2.73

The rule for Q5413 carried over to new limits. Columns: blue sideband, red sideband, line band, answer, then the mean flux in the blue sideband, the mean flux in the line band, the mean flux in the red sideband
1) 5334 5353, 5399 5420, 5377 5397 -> -2.3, 3.06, 3.09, 2.63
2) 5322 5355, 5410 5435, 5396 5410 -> 1.6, 3.02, 2.6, 2.93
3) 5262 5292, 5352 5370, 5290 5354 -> -2.3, 2.81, 3.04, 3.04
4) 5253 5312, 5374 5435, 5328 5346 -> -0.8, 2.89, 3.02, 2.9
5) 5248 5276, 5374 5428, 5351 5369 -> -1.3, 2.74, 3.04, 2.87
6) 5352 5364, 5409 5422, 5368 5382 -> 0.0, 3.04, 2.95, 2.73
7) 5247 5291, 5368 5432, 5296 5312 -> -1.2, 2.8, 3.05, 2.9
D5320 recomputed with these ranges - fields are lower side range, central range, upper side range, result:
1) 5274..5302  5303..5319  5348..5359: -1.1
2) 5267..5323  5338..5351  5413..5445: -0.4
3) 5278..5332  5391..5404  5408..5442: 0.3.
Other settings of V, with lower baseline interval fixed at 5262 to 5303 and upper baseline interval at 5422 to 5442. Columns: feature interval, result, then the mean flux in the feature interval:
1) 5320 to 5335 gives -0.03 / 2.98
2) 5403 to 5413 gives 0.25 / 2.41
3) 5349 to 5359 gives -0.03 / 3.03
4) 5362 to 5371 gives -0.03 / 3.05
